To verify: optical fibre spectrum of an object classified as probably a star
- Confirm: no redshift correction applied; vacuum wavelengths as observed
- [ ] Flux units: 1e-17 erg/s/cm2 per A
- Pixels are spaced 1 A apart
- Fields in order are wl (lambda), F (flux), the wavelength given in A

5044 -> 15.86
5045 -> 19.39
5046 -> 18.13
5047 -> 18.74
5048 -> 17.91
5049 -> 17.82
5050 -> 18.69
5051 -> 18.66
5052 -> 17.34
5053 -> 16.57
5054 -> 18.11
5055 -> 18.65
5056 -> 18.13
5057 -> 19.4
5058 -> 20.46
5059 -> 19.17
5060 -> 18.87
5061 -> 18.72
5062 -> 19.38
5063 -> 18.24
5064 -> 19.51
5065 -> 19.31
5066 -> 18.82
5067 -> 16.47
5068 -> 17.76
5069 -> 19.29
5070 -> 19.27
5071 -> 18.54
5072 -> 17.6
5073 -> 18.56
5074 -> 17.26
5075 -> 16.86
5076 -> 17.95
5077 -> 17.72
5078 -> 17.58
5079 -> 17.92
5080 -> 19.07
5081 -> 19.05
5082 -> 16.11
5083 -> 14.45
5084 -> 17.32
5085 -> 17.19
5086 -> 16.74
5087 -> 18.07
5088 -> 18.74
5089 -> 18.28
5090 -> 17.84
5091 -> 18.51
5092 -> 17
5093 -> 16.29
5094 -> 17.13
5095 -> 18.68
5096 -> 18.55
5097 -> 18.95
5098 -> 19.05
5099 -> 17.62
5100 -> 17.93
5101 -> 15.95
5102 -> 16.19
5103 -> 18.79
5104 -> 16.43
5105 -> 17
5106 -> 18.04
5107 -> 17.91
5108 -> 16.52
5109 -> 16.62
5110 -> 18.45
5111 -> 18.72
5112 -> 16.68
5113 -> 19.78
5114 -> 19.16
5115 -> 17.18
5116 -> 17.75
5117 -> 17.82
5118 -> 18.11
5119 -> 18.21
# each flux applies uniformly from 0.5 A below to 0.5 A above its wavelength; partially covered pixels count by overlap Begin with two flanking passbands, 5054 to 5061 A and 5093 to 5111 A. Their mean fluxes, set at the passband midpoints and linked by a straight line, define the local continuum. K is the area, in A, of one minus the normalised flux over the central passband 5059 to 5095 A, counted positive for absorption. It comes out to 0.9 A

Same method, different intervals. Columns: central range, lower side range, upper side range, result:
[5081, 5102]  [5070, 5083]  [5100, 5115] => 0.2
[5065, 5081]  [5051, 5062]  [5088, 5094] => 0.0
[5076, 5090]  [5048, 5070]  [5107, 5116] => 0.5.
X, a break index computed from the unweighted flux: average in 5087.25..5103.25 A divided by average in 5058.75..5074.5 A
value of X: 1.0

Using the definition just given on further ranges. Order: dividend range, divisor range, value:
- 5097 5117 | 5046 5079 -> 0.97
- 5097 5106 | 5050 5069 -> 0.94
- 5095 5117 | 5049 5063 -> 0.96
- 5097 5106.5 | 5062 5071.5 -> 0.94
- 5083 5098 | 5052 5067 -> 0.95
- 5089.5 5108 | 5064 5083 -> 0.98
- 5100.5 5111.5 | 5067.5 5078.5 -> 0.96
